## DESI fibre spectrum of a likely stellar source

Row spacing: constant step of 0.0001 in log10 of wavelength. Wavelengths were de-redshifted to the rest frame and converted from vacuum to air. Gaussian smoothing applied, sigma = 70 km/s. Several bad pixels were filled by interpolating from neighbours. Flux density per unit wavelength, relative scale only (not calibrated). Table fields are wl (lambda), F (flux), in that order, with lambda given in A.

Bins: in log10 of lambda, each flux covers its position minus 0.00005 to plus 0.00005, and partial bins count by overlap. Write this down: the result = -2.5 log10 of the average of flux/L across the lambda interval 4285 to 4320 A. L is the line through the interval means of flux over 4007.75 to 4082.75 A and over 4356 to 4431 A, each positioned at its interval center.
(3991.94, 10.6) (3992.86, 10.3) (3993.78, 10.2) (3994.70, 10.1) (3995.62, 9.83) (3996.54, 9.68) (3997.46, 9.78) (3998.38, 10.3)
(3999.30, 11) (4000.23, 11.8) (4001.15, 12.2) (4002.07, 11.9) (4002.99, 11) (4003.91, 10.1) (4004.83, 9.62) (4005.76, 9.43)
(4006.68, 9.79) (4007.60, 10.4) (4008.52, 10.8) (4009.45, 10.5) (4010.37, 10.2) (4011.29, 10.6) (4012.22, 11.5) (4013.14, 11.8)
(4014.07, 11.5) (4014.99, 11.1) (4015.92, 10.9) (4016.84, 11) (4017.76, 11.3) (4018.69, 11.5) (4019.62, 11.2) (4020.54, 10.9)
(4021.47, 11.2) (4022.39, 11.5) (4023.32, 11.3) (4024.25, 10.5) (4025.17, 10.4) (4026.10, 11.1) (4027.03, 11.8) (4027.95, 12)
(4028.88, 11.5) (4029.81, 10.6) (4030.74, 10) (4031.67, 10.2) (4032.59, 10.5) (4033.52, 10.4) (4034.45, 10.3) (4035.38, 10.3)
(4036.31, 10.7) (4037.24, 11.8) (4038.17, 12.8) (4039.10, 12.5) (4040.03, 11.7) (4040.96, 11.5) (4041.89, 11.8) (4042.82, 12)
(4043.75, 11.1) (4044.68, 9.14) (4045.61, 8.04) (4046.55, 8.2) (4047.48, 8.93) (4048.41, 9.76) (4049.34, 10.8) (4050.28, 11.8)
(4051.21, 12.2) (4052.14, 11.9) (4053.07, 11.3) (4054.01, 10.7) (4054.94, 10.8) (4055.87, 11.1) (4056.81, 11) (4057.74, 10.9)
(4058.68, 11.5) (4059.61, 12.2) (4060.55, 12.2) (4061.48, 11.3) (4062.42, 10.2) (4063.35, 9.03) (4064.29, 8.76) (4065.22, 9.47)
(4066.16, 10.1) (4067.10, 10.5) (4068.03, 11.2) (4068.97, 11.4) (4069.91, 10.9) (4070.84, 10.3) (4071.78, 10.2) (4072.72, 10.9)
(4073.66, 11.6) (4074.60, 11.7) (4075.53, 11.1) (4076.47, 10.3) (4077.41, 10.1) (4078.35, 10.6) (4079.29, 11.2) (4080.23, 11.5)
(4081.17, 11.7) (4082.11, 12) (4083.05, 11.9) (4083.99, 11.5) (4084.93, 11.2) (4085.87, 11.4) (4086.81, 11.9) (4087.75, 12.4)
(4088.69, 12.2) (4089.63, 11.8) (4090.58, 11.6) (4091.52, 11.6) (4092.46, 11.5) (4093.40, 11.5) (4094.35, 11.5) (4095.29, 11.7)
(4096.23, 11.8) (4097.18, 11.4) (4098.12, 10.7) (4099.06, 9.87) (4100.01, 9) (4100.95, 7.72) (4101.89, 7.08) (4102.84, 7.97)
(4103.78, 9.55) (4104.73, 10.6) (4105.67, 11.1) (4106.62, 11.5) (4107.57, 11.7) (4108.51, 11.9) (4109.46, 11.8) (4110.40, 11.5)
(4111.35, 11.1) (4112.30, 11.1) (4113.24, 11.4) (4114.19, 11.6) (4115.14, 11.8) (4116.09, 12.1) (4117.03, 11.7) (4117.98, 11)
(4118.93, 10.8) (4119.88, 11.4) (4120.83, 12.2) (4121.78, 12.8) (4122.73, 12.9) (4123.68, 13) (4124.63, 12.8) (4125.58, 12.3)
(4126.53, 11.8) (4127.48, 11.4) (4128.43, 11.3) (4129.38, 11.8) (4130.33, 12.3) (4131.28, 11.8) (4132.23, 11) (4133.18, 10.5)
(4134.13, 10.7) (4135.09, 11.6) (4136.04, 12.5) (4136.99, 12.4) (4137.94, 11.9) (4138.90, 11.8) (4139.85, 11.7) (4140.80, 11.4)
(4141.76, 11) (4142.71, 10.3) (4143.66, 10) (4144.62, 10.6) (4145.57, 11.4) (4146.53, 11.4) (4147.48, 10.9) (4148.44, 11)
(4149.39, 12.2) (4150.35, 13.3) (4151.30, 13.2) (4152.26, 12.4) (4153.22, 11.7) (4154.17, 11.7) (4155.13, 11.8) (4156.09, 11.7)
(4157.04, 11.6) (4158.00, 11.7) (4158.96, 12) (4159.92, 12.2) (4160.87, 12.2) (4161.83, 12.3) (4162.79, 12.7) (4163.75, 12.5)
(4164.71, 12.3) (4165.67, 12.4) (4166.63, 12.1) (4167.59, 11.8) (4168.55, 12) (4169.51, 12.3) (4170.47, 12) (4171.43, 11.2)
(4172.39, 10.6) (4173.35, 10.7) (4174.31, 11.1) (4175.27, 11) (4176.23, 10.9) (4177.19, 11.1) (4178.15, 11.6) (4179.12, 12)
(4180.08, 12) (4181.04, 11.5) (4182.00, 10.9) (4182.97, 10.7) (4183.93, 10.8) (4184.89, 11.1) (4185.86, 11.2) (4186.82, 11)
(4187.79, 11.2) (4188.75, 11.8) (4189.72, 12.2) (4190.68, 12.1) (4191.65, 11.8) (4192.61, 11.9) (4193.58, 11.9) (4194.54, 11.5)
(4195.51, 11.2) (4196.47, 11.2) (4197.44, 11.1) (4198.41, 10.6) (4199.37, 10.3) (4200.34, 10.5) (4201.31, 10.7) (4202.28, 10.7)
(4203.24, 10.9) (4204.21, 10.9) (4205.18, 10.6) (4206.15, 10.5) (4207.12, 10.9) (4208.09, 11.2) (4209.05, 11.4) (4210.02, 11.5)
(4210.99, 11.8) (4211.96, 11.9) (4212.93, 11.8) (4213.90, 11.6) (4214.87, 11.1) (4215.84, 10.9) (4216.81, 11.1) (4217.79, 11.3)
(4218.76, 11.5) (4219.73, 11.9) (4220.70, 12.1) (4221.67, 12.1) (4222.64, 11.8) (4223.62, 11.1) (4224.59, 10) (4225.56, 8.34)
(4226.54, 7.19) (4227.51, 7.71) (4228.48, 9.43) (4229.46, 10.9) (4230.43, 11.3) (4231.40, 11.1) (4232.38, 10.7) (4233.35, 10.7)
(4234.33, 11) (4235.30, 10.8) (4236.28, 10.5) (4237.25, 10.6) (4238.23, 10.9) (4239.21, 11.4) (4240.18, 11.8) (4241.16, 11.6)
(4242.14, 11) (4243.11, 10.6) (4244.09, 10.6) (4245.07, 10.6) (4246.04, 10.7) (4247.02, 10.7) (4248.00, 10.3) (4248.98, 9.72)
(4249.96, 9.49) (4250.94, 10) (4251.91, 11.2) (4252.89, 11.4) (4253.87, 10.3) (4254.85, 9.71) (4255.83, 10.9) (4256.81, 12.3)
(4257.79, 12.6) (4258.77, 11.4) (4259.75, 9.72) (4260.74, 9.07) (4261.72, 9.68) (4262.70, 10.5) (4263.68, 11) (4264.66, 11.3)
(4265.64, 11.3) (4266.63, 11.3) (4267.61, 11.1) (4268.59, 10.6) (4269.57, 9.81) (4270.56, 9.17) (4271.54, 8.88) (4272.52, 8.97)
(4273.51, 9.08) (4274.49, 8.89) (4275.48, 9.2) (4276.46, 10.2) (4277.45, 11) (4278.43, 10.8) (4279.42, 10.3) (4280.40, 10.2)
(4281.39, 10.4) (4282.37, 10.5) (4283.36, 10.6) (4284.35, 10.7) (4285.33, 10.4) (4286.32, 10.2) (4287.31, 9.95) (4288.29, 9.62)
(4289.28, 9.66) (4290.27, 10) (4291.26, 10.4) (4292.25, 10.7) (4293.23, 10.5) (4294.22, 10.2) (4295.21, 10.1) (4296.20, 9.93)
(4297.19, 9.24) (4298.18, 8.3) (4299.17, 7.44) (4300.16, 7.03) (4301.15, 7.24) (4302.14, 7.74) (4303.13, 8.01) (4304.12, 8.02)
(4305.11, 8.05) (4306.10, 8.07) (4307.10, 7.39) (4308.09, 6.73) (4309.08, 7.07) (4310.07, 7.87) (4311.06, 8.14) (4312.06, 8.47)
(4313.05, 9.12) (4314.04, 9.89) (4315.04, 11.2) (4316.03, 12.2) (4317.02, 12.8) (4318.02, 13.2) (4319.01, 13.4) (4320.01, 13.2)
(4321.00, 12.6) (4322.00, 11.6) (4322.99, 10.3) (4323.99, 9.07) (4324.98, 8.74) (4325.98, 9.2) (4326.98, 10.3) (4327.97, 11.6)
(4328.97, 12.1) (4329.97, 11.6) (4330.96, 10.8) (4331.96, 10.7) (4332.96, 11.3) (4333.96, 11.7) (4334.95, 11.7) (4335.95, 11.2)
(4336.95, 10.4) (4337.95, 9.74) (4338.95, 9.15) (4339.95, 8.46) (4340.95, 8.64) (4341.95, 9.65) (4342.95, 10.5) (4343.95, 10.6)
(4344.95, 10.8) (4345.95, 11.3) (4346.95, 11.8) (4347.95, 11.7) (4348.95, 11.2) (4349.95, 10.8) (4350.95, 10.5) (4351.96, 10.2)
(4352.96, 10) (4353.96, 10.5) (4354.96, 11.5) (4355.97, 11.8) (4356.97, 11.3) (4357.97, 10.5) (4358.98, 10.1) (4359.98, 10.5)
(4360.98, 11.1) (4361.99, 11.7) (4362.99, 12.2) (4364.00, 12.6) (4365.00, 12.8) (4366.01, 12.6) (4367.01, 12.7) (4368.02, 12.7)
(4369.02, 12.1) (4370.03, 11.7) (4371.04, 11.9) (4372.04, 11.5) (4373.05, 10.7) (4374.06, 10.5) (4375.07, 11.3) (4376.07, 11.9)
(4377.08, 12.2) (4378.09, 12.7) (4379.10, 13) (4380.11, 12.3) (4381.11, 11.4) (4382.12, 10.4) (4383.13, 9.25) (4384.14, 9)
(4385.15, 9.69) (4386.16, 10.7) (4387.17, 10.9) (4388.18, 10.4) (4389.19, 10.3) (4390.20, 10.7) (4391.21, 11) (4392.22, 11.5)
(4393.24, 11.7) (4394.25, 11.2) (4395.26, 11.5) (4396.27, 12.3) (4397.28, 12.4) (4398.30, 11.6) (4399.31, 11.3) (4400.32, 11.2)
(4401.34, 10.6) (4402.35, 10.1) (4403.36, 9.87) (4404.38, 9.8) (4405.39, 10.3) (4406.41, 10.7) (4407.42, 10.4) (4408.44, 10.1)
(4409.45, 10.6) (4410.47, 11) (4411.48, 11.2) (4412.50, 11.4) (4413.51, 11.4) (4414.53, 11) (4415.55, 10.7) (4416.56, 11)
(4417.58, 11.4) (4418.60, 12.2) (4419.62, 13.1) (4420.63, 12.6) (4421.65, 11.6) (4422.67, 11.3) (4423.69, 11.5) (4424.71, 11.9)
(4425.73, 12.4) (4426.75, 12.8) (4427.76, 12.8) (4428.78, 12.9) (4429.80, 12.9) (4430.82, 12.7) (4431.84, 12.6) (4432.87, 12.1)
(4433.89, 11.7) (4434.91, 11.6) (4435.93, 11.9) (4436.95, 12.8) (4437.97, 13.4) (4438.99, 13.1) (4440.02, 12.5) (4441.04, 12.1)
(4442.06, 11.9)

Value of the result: 0.19 mag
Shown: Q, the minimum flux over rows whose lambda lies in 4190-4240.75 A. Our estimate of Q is 7.19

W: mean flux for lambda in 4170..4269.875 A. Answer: 10.9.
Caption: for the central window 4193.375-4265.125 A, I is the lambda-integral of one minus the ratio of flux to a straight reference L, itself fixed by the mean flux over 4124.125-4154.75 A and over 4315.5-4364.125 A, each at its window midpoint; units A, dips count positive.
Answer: 3.3 A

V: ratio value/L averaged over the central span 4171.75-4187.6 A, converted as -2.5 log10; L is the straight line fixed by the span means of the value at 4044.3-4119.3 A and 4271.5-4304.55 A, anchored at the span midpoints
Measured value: -0.09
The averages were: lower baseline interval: 10.9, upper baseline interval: 9.55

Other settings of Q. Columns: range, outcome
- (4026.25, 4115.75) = 7.08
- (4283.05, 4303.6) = 7.03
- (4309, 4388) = 7.07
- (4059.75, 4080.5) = 8.76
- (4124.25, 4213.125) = 10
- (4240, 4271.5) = 9.07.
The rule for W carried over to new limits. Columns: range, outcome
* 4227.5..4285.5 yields 10.5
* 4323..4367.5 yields 10.8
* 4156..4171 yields 12.1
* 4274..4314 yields 9.22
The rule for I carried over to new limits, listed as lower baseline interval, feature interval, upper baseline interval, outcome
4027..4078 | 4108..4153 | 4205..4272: -3.7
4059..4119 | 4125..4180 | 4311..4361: -3.8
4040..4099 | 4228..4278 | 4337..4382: 2.7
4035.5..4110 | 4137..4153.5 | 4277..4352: -1.4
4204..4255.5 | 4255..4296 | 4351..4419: 2.2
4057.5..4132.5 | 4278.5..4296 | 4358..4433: 1.6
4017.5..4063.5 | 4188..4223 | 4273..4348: -3.3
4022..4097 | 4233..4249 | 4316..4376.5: 0.4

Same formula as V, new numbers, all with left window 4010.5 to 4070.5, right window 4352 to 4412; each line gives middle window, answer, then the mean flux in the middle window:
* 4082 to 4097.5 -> -0.07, 11.7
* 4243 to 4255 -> 0.06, 10.4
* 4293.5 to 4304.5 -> 0.29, 8.52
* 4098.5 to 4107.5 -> 0.16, 9.49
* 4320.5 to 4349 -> 0.05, 10.6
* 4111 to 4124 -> -0.08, 11.8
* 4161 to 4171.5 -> -0.11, 12.2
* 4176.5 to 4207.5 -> -0.02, 11.2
